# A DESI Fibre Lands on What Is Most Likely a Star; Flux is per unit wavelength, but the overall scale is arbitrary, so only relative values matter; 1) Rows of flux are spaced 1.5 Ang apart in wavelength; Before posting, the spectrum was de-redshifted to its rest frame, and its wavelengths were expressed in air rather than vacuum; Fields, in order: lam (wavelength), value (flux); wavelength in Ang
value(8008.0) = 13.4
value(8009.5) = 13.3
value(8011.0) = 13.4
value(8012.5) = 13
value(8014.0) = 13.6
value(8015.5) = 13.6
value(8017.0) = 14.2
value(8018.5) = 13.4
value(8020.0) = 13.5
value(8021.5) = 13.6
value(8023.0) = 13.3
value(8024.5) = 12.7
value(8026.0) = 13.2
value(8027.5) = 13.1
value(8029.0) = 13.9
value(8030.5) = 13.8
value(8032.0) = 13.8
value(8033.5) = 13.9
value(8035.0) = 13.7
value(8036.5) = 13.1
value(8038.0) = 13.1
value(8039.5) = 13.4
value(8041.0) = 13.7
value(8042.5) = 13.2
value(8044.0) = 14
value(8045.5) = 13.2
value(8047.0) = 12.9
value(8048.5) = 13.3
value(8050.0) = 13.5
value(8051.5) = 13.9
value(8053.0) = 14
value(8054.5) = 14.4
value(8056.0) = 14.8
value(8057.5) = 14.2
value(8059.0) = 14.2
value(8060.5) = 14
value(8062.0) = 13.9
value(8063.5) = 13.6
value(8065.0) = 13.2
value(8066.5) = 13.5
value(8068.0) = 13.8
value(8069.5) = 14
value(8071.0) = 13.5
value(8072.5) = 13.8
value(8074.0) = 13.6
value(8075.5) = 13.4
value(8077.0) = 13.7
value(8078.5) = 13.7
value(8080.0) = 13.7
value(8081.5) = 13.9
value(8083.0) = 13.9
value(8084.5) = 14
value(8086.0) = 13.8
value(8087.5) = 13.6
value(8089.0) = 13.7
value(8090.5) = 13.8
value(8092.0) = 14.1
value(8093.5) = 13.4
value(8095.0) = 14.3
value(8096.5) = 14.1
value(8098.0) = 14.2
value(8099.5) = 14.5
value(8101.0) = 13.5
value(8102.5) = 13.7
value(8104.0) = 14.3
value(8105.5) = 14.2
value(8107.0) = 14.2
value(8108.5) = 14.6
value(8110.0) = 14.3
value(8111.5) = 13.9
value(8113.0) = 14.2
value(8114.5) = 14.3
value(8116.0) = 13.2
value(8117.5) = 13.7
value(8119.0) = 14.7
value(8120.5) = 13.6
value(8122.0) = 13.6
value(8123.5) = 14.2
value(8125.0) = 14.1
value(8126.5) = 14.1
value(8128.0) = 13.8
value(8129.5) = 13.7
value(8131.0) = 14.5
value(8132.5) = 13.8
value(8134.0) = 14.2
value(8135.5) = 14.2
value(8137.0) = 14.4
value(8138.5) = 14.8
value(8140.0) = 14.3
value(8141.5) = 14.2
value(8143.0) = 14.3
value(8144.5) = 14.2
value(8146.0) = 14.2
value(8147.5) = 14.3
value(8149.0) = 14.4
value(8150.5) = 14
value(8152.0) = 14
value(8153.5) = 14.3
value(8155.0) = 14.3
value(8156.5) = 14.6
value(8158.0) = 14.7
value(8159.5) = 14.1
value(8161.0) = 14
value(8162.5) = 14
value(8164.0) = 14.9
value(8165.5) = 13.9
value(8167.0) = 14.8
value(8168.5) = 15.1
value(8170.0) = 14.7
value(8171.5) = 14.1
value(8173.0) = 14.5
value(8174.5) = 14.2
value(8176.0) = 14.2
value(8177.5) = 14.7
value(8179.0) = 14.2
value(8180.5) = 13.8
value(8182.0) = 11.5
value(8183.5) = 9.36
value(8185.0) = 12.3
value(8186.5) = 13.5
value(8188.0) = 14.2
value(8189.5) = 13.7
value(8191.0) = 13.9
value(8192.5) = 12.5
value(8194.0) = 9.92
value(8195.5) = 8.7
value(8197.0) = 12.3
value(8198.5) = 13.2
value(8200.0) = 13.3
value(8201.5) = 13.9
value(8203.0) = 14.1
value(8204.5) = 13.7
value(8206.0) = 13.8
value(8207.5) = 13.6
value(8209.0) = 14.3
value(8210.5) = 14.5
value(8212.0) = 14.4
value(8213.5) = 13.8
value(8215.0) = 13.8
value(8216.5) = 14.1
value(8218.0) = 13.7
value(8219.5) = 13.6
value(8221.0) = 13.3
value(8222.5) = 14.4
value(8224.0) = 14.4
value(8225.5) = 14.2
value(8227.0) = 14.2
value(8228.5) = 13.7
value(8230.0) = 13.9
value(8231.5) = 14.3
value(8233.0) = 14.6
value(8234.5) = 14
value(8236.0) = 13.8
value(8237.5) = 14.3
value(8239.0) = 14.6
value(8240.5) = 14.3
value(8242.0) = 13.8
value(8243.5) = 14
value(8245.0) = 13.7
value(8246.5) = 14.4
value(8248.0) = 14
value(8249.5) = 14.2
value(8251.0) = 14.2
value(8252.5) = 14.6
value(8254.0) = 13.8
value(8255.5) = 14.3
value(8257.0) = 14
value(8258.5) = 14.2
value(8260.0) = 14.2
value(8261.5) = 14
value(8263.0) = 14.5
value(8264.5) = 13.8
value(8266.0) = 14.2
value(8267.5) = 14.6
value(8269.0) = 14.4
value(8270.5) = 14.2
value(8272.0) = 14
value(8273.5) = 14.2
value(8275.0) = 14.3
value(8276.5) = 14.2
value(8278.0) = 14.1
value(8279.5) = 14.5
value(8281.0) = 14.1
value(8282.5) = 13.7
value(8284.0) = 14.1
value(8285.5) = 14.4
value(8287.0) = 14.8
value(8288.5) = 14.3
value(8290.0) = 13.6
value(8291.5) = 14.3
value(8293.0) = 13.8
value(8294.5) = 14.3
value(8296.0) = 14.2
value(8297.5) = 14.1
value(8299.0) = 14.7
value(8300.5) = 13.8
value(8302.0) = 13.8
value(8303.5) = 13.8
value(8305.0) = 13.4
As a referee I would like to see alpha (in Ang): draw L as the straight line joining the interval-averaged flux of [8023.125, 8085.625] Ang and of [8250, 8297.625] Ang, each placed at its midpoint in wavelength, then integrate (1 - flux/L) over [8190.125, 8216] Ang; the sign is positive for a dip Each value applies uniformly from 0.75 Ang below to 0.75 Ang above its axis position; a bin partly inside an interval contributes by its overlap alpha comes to 1.6 Ang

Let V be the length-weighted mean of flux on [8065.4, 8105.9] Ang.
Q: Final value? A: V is 13.8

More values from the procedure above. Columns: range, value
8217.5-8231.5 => 14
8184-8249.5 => 13.6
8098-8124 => 14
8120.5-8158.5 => 14.2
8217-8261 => 14.1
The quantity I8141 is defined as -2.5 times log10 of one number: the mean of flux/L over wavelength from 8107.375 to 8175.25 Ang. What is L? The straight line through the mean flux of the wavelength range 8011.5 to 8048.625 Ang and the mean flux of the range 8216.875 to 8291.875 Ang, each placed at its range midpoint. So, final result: -0.03 mag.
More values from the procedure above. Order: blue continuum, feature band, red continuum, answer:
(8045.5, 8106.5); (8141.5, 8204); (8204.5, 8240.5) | 0.03 mag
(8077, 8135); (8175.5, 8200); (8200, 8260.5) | 0.11 mag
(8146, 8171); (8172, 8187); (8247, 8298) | 0.09 mag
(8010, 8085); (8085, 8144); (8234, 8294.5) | -0.02 mag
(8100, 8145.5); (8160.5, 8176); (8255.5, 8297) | -0.02 mag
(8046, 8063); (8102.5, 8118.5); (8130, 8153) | 0.00 mag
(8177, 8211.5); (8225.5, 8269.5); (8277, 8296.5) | -0.04 mag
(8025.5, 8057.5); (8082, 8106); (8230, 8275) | -0.01 mag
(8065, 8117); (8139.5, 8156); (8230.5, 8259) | -0.02 mag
